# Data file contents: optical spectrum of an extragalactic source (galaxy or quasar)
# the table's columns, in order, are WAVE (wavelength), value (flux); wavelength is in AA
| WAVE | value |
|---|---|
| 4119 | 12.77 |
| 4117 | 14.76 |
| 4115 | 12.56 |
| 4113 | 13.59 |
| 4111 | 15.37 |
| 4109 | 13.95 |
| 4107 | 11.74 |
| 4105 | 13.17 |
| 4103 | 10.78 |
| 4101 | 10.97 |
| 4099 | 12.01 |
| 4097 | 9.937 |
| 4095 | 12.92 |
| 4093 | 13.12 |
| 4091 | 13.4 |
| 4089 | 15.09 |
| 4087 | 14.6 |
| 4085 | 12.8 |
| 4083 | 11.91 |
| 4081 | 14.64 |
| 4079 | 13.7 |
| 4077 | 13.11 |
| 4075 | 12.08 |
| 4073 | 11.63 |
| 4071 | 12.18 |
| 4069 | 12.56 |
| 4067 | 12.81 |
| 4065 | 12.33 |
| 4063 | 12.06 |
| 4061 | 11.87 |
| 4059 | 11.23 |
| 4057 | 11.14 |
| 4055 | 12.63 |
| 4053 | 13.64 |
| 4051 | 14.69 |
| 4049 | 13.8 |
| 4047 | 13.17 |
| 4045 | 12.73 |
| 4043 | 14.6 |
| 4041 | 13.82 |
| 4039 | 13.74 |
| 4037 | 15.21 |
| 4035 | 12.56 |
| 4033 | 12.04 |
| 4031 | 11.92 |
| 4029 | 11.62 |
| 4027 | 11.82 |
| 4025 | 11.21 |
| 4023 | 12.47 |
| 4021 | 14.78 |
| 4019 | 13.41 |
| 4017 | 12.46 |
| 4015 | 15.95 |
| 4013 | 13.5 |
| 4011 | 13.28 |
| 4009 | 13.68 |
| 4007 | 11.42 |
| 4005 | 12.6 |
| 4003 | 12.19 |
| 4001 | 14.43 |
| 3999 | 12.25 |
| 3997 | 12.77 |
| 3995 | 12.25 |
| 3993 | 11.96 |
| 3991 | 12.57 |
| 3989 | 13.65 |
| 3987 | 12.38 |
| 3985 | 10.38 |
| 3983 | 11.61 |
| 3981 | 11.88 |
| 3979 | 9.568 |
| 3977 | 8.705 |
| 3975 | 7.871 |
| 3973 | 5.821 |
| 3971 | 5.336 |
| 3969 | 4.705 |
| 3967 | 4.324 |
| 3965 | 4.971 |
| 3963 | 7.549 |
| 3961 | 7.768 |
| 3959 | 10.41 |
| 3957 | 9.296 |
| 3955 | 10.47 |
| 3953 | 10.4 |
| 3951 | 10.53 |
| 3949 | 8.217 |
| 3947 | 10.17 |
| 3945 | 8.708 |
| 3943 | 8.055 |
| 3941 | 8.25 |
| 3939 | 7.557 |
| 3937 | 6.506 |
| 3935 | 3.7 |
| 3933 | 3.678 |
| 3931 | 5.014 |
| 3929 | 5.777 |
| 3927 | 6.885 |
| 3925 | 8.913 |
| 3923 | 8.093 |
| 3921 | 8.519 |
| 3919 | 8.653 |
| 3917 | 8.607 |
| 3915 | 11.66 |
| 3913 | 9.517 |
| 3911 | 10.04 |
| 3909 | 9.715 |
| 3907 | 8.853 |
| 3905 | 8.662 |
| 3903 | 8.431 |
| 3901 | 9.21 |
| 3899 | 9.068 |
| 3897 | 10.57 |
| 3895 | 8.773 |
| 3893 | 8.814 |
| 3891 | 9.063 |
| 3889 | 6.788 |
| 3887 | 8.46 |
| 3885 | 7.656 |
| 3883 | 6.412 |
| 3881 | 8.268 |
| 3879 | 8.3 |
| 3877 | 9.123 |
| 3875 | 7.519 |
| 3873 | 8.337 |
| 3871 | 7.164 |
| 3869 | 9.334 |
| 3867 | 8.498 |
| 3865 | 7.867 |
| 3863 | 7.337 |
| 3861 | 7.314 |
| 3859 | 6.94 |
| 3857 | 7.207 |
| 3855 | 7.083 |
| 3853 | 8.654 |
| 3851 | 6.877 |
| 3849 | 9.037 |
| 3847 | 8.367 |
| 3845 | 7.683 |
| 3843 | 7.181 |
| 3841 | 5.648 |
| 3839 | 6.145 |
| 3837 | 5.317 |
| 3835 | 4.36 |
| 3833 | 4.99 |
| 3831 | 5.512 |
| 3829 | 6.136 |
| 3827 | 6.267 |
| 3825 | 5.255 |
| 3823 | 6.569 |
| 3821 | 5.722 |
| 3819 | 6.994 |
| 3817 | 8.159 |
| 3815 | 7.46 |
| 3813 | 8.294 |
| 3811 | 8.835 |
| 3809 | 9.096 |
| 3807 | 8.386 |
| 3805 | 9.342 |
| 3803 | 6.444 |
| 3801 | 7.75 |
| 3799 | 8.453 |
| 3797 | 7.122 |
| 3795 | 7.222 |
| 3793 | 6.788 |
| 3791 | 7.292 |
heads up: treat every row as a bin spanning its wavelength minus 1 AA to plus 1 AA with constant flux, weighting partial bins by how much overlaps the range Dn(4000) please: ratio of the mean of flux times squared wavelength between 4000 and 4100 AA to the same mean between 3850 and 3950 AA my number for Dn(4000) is 1.7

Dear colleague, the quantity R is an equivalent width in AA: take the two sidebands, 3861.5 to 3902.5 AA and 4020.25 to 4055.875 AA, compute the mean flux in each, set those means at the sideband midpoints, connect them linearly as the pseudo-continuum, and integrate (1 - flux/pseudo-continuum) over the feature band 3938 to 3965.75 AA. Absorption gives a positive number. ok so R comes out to 4.5 AA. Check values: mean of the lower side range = 8.32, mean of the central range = 8.77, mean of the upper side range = 13.1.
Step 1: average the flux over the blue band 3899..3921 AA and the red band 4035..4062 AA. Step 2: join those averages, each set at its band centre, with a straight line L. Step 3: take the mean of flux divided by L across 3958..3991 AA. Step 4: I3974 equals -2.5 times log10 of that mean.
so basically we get 0.27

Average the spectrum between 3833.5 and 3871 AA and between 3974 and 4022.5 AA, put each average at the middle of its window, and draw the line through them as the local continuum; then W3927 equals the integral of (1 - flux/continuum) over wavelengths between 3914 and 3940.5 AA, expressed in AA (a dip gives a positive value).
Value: 6.9 AA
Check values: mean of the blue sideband 7.24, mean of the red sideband 12.3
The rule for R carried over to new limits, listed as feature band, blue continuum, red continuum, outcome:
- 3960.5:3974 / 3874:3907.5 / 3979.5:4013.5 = 6.70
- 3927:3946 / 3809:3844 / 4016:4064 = 6.61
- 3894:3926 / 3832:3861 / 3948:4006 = -3.43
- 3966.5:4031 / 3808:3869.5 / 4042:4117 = -2.50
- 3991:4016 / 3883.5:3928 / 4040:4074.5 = -3.61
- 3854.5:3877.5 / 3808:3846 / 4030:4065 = -0.16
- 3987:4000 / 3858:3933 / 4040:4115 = -2.21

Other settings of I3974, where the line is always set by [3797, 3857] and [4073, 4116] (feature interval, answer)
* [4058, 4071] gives 0.01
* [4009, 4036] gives -0.14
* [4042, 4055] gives -0.15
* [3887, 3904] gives -0.03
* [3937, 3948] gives 0.15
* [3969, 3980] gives 0.39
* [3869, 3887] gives 0.03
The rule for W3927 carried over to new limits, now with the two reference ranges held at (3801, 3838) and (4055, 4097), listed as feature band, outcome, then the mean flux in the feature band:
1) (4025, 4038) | -0.8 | 12.4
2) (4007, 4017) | -2.2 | 13.7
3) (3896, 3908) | -0.5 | 9.13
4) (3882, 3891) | 0.9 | 7.52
